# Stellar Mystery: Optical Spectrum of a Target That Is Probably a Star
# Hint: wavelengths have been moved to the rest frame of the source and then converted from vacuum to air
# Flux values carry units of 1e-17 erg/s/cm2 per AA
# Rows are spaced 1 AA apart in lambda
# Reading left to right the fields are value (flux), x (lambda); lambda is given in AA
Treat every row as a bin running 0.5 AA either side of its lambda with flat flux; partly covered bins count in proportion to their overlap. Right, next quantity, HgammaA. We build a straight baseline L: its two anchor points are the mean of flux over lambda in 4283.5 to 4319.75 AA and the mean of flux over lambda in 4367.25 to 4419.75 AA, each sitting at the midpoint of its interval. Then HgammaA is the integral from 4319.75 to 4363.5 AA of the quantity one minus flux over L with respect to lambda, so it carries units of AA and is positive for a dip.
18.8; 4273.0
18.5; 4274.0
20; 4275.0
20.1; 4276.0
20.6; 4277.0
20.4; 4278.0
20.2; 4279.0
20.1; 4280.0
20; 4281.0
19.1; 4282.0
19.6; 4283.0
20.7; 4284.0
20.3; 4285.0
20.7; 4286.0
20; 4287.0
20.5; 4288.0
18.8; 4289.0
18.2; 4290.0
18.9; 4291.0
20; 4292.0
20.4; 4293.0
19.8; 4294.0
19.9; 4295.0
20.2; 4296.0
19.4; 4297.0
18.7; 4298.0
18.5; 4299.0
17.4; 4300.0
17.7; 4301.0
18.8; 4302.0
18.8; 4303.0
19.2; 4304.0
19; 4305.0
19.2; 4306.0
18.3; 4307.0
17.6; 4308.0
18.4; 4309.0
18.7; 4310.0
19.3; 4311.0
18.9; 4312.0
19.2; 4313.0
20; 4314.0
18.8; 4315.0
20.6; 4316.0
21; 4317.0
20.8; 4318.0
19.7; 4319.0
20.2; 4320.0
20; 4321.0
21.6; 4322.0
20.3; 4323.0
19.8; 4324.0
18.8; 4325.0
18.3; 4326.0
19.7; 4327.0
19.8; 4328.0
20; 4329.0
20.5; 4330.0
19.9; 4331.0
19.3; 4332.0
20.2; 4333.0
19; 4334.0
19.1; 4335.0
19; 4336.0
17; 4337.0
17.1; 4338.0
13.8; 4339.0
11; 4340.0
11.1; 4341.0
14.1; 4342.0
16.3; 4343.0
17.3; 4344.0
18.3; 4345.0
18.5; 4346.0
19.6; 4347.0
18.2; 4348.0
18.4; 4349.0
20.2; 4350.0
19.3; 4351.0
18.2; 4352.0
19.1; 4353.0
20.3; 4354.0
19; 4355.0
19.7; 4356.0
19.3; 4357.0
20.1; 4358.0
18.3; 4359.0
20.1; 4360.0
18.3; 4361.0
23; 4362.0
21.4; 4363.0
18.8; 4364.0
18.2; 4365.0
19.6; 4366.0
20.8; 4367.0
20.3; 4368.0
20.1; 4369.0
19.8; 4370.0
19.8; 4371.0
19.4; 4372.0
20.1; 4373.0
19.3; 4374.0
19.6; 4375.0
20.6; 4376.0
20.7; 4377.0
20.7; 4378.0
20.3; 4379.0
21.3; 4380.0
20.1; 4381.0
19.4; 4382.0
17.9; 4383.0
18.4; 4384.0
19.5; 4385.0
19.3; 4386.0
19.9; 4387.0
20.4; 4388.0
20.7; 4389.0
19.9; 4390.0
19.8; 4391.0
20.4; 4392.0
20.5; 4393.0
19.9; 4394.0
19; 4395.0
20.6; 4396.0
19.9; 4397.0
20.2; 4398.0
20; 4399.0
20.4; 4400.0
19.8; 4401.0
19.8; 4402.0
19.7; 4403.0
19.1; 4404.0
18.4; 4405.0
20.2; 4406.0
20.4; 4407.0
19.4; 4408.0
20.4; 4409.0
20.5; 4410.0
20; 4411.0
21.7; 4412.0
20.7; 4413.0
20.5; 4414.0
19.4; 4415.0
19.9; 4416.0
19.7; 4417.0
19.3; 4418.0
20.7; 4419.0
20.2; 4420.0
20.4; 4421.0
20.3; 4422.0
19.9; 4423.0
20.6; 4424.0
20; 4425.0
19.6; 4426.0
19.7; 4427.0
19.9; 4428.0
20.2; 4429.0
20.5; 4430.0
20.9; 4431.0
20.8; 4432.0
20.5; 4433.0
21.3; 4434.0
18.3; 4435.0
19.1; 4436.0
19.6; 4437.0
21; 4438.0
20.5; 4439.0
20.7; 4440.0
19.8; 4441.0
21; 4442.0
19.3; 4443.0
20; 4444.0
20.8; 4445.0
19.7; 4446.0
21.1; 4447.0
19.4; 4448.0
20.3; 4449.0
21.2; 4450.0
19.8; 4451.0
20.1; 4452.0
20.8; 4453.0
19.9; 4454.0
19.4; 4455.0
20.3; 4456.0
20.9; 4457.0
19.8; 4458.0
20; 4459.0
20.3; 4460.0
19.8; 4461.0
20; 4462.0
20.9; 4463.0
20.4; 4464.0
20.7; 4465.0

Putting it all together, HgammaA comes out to 2.1 AA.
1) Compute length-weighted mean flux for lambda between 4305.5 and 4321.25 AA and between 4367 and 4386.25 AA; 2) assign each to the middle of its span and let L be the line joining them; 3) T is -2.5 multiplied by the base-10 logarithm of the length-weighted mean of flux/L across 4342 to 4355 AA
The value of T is 0.067 mag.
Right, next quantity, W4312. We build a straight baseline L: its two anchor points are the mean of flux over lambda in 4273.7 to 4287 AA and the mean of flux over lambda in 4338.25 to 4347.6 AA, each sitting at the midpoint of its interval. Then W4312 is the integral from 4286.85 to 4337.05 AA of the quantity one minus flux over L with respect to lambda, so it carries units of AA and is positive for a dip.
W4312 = -4.6 AA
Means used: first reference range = 20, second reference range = 15.6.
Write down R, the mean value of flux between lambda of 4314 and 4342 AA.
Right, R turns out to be 18.7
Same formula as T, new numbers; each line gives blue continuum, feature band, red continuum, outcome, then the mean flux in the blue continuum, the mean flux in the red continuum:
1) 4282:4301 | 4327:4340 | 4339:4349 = -0.105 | 19.5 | 16.1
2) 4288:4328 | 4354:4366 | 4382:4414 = -0.001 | 19.3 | 19.9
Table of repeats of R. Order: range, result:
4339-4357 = 17.5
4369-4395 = 19.9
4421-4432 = 20.2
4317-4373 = 18.9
